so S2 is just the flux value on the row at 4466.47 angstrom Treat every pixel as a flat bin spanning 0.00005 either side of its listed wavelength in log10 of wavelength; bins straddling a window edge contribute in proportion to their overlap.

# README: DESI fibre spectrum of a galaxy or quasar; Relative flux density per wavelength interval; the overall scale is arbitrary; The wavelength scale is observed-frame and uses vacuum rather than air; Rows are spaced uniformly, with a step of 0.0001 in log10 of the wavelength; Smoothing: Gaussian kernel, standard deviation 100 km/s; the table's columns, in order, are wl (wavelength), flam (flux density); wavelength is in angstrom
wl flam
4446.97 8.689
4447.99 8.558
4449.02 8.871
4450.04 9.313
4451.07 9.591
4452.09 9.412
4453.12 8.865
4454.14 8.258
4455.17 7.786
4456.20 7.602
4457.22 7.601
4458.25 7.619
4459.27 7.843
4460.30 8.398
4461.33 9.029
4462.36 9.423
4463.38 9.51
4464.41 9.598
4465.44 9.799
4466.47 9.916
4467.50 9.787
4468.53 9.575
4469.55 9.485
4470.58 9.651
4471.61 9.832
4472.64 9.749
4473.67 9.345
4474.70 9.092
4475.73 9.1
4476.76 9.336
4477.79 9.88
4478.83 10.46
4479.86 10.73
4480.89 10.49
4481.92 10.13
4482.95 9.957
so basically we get 9.916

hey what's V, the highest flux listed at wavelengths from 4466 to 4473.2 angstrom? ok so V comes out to 9.916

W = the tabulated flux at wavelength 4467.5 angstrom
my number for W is 9.787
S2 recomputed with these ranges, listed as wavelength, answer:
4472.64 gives 9.749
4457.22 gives 7.601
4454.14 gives 8.258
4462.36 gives 9.423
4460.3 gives 8.398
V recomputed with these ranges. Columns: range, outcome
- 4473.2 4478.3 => 9.88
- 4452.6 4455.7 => 8.865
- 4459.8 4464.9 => 9.598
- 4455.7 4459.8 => 7.843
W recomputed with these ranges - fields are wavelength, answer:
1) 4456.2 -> 7.602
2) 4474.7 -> 9.092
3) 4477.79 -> 9.88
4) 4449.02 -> 8.871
